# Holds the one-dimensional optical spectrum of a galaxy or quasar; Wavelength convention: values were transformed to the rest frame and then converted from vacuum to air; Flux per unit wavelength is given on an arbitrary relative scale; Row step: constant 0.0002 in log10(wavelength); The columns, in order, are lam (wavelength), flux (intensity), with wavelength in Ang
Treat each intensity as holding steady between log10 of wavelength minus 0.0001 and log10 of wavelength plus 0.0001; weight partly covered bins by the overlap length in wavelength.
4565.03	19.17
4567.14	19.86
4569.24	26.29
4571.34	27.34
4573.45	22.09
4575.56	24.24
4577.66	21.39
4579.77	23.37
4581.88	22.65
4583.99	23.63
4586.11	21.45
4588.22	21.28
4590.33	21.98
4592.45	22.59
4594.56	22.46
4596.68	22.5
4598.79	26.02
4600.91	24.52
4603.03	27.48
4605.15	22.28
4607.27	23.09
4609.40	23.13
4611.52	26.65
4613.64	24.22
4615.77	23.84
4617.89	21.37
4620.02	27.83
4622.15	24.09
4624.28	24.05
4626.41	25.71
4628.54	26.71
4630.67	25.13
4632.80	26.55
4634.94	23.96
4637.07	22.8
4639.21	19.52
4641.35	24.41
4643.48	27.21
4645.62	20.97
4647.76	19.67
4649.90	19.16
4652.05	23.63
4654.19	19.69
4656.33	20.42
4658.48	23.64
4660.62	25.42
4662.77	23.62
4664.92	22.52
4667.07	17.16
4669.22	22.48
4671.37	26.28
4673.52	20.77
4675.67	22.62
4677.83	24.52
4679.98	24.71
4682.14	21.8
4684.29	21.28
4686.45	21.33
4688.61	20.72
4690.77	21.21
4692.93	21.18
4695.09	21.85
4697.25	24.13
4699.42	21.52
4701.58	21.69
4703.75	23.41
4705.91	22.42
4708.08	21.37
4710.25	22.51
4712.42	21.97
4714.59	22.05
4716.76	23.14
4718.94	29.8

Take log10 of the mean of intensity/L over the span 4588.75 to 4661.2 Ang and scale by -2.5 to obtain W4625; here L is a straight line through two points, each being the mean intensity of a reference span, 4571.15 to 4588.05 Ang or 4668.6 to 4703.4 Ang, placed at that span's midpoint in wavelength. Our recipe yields -0.041 mag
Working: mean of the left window 22.9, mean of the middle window 23.6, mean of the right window 22.4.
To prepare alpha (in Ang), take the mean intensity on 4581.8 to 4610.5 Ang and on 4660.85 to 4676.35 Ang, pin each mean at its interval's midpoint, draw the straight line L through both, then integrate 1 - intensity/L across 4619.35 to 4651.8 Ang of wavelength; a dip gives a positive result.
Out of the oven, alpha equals -1.5 Ang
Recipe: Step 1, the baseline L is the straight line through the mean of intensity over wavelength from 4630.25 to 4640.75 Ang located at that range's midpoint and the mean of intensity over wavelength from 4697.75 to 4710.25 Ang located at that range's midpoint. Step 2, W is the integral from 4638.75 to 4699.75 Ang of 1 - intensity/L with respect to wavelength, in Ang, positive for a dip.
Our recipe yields 1.73 Ang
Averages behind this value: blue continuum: 23.5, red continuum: 22.2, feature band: 22.2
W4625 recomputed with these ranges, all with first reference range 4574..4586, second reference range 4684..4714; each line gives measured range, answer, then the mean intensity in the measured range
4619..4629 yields -0.14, 25.6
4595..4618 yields -0.07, 24.2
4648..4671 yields 0.02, 21.8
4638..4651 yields 0.03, 21.8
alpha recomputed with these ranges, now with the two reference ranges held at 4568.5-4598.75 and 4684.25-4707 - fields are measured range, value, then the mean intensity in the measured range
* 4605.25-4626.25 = -1.3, 24.2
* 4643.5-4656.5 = 0.7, 21.1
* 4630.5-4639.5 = -0.5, 23.8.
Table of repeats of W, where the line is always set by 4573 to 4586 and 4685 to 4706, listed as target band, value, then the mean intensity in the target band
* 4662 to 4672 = 0.0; 22.2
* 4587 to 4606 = -0.6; 23.5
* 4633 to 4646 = -0.7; 23.5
